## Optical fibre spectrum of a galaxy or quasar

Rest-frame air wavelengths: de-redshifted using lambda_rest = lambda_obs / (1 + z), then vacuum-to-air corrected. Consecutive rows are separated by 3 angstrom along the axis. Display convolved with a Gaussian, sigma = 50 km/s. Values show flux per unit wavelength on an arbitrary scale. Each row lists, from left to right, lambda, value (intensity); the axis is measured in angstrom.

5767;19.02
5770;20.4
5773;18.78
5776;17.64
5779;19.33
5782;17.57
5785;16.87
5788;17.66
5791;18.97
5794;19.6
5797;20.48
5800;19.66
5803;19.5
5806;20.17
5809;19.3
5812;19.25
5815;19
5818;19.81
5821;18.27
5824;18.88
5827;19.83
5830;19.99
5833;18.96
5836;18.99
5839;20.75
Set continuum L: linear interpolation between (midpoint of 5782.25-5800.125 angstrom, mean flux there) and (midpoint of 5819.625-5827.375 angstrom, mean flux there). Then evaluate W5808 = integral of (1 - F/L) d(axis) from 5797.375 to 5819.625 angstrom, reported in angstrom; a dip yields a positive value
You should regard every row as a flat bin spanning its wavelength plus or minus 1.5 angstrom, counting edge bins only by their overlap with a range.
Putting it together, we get -0.90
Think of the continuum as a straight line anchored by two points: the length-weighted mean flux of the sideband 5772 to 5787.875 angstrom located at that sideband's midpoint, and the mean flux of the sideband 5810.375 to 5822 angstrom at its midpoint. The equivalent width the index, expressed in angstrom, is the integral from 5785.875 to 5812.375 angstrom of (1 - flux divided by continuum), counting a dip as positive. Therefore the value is -1.1 angstrom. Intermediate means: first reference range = 18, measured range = 19.3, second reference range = 19.1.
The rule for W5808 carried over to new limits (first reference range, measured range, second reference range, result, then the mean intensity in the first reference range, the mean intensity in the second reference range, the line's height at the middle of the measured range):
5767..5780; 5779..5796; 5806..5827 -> 0.7 angstrom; 19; 19.2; 19.1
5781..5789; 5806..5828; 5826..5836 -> -0.5 angstrom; 17.3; 19.5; 18.8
